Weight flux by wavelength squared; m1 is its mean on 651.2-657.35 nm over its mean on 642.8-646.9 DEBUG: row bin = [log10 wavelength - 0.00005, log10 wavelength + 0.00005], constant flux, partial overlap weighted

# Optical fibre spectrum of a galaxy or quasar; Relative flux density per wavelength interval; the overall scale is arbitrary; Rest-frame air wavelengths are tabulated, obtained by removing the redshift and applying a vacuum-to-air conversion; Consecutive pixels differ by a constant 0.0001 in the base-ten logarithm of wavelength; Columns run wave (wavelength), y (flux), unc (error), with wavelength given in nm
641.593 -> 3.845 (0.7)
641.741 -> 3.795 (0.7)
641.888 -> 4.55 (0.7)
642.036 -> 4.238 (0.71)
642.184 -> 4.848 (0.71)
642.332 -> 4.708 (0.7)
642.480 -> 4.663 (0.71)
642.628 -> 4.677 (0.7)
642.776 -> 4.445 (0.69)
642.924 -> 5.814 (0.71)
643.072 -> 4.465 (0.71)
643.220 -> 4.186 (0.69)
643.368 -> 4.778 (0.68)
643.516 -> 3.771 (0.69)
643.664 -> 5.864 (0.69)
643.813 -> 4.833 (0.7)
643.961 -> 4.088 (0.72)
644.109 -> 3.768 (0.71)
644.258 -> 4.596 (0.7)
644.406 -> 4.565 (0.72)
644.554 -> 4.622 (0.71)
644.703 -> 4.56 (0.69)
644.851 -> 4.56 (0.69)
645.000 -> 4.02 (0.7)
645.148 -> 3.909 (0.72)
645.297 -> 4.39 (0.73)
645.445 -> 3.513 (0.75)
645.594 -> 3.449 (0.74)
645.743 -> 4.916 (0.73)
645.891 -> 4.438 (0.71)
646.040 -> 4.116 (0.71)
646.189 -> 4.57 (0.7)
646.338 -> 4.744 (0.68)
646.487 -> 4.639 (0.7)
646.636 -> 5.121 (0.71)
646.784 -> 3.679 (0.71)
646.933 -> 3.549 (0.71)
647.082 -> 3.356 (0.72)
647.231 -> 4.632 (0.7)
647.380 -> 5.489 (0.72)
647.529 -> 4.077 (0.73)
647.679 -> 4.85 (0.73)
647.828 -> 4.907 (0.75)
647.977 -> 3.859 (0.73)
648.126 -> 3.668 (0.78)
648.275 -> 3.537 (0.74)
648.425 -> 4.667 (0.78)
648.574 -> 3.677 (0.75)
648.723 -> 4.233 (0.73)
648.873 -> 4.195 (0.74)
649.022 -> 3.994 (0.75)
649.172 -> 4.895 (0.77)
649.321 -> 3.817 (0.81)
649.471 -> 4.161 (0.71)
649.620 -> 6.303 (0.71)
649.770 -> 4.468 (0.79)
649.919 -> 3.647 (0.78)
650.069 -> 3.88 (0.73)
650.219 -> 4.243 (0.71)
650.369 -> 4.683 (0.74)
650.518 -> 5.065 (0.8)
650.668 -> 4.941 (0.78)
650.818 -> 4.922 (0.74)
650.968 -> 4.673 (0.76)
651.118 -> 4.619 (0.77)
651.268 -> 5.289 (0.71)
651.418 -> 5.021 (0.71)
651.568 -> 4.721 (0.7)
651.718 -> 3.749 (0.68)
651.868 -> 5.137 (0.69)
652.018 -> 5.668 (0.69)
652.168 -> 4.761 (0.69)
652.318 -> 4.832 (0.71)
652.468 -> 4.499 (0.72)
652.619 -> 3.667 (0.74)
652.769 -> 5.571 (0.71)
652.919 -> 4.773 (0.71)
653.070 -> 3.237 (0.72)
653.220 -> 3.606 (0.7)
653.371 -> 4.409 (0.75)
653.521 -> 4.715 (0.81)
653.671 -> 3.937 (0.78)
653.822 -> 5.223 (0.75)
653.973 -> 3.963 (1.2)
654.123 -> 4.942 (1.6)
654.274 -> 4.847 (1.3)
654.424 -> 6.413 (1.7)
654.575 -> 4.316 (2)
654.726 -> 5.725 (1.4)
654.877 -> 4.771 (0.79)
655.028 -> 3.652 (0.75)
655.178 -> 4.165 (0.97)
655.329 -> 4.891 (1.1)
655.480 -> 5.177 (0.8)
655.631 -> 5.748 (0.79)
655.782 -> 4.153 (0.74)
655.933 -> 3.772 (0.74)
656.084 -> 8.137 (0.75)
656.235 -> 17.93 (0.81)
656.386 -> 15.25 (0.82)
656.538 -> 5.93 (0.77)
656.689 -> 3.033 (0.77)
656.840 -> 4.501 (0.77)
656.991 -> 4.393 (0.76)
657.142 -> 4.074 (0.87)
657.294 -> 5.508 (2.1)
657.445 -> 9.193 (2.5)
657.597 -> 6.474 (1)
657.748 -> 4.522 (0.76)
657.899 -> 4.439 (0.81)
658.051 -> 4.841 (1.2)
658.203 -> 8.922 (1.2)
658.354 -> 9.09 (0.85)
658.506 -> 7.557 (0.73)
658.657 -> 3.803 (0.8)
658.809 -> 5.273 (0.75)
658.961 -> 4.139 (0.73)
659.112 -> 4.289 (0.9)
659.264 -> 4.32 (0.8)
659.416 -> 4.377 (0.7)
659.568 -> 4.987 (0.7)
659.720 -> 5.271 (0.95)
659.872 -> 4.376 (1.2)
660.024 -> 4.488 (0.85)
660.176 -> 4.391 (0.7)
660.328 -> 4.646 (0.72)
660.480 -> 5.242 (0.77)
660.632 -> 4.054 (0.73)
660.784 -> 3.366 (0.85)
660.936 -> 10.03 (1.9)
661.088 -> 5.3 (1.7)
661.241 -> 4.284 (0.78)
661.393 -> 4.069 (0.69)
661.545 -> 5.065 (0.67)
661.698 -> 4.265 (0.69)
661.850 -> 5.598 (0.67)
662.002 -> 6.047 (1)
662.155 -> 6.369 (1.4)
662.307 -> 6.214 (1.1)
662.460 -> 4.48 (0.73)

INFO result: 1.24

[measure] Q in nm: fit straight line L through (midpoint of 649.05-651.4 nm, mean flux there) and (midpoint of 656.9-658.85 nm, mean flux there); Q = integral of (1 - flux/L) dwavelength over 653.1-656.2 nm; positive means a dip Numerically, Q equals 0.27 nm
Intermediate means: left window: 4.64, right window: 6.01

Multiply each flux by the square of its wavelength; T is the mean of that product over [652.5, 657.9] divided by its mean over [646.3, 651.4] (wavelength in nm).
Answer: 1.3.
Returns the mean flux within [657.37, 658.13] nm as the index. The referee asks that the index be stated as 5.9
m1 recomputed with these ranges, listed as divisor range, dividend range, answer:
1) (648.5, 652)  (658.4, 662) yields 1.13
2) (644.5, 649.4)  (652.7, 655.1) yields 1.11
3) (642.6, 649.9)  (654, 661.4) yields 1.33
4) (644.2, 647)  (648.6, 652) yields 1.08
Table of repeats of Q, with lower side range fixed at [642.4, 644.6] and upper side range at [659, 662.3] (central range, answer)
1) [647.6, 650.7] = 0.25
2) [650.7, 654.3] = 0.15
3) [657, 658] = -0.13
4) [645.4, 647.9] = 0.17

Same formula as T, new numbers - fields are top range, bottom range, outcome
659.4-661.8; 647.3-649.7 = 1.16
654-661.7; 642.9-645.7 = 1.33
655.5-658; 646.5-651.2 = 1.55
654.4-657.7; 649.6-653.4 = 1.37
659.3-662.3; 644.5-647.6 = 1.24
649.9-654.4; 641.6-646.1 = 1.07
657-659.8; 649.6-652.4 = 1.20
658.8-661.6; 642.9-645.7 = 1.16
